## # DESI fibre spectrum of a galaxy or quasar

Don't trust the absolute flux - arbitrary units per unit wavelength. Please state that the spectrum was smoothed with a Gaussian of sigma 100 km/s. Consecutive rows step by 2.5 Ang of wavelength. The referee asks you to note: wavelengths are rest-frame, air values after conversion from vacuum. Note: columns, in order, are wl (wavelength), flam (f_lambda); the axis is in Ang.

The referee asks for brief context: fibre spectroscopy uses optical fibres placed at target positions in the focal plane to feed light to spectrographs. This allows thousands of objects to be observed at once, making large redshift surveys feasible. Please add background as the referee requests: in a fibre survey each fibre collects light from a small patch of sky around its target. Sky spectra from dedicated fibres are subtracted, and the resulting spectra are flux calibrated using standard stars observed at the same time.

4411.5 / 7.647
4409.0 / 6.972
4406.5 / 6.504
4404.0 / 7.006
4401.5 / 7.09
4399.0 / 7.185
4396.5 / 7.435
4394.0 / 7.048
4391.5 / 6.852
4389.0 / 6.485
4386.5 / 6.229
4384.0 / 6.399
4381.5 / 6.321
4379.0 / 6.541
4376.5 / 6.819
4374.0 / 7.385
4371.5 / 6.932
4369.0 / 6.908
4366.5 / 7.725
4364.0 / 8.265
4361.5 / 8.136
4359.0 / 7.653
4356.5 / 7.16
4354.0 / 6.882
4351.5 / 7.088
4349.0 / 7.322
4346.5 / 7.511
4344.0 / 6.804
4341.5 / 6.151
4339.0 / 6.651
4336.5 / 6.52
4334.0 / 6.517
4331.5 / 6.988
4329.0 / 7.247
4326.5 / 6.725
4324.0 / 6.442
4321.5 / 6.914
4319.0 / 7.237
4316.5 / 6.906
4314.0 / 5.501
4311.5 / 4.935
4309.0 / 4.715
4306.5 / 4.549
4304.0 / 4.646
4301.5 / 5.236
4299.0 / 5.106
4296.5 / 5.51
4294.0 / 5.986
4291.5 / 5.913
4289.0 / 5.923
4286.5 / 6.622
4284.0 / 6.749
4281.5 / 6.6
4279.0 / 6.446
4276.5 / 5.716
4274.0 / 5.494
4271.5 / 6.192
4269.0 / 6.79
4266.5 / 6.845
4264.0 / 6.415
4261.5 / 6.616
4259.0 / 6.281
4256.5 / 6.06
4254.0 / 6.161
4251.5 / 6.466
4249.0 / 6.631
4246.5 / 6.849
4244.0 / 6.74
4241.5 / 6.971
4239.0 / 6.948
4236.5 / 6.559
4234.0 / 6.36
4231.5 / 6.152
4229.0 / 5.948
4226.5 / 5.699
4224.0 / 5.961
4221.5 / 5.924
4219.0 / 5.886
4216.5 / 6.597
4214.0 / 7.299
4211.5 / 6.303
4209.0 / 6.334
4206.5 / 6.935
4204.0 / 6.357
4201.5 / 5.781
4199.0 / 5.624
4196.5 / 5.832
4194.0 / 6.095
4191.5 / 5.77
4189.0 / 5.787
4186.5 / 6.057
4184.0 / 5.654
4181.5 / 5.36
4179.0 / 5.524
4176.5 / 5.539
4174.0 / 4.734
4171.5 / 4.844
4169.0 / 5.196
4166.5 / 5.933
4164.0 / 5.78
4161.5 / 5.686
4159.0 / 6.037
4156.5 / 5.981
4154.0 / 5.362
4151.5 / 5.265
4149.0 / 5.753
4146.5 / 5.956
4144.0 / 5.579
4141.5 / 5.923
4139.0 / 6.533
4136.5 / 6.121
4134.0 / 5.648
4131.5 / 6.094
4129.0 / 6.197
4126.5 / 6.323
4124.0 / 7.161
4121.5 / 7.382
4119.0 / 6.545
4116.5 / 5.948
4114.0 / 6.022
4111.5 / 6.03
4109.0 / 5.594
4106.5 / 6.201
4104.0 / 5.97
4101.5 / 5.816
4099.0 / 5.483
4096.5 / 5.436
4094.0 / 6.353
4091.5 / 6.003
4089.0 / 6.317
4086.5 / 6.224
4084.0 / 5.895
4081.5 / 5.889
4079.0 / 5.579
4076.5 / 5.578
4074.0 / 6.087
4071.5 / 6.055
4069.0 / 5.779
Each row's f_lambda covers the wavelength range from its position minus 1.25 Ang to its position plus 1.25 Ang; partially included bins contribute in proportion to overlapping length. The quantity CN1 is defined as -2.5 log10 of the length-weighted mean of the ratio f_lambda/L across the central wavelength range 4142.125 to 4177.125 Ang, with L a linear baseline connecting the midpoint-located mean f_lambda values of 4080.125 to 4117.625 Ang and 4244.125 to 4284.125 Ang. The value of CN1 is 0.10 mag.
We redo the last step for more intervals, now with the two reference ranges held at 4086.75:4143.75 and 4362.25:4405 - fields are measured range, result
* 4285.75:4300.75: 0.16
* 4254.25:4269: 0.02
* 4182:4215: 0.05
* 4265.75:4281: 0.07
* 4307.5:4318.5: 0.20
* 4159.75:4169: 0.10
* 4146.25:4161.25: 0.10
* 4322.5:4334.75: 0.00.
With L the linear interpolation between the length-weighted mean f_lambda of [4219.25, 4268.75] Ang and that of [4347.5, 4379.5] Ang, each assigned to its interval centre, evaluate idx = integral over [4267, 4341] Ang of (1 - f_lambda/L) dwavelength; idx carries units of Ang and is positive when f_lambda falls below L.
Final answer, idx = 8.13 Ang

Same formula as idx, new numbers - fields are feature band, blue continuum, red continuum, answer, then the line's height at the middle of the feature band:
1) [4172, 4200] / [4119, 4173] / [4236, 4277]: 2.4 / 6.14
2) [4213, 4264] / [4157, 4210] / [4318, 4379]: -1.7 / 6.19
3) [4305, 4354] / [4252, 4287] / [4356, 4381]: 3.5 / 6.94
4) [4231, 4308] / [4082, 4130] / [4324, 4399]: 5.8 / 6.68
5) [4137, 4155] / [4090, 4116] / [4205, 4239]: 0.8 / 6.05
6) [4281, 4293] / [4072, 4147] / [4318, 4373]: 0.9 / 6.83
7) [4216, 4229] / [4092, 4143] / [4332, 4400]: 1.0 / 6.5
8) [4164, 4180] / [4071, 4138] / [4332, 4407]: 2.5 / 6.31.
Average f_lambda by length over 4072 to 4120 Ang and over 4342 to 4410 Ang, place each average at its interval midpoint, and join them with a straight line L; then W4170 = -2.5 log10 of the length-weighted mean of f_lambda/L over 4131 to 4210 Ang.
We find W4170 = 0.08 mag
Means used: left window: 5.94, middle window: 5.78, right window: 7.05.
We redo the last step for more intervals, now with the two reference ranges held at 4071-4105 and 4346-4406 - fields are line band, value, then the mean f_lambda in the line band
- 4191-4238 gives 0.04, 6.19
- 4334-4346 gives 0.06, 6.59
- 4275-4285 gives 0.06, 6.35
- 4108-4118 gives 0.02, 5.92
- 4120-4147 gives -0.03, 6.28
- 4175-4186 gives 0.14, 5.54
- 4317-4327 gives 0.00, 6.84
